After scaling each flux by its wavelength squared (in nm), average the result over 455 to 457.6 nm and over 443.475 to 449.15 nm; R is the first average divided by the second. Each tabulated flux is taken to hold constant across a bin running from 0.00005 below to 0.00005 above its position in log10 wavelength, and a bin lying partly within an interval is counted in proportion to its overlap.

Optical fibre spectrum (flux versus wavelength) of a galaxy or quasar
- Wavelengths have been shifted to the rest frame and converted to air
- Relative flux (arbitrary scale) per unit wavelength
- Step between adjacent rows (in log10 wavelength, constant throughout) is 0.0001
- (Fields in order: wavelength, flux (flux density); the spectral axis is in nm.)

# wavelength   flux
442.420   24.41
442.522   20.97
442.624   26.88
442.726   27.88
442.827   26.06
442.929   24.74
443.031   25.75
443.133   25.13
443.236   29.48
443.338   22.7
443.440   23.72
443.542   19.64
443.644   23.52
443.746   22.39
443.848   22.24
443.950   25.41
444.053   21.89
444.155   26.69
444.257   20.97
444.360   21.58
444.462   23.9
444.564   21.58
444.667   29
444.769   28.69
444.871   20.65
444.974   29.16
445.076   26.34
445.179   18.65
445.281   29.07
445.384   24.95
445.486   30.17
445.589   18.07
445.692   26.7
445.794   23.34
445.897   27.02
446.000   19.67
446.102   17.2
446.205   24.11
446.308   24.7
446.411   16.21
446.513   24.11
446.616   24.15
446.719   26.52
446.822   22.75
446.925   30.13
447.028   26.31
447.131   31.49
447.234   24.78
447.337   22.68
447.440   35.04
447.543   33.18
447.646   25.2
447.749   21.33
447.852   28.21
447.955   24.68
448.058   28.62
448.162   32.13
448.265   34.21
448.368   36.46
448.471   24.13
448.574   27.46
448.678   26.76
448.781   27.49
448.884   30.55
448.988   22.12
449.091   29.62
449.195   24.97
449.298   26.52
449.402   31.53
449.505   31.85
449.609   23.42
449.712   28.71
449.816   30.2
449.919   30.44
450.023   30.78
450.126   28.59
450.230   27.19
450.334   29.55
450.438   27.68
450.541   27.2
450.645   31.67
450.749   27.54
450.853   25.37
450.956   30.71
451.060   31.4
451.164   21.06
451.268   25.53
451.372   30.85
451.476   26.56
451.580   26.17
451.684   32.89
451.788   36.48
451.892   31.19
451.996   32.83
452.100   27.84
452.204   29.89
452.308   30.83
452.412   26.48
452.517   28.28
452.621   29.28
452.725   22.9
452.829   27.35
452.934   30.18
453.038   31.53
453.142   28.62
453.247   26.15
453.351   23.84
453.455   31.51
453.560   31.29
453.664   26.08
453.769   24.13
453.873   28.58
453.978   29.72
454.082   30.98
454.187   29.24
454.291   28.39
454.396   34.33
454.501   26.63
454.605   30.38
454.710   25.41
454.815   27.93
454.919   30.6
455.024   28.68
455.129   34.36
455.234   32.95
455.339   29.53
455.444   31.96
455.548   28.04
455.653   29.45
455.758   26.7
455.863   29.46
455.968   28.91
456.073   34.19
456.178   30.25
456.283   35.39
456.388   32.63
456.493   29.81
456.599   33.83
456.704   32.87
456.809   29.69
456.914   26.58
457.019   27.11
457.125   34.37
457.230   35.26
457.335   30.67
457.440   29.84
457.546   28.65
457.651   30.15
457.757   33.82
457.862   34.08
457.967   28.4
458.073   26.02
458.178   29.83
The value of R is 1.26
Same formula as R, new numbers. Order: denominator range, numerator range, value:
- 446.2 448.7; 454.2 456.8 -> 1.17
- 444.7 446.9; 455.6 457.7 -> 1.34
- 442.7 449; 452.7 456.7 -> 1.21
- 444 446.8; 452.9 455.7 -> 1.28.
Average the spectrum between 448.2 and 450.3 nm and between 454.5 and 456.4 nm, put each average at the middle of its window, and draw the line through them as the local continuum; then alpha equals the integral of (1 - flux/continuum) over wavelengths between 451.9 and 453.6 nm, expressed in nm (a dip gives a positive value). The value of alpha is 0.05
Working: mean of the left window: 28.7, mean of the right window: 30.2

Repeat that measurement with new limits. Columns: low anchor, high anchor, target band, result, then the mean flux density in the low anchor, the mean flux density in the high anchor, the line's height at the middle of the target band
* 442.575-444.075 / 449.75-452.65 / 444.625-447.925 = 0.12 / 24.5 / 29.1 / 26.2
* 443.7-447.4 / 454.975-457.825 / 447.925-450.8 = -0.22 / 24.3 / 30.9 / 26.6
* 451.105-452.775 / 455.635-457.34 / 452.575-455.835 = 0.10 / 28.7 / 31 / 29.9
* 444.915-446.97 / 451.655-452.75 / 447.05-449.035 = -0.16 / 24.1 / 30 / 26.1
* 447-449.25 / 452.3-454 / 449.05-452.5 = -0.11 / 28.1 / 27.9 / 28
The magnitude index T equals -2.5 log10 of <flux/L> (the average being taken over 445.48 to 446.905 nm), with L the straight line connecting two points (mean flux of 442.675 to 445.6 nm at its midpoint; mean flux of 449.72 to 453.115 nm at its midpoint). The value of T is 0.12 mag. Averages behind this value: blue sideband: 24.6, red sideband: 28.9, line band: 23.1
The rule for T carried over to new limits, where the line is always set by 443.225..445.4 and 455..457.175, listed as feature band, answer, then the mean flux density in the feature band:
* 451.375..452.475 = -0.063 mag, 30.1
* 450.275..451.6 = 0.002 mag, 27.8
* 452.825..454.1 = 0.033 mag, 28.4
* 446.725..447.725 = -0.079 mag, 27.7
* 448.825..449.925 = -0.043 mag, 28.1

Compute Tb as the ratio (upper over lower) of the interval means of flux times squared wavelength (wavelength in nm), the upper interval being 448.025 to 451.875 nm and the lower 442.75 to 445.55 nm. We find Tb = 1.2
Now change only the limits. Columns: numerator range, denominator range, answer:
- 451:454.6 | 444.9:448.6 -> 1.14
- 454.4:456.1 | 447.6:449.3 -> 1.11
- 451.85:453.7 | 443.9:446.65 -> 1.24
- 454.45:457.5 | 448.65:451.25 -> 1.11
